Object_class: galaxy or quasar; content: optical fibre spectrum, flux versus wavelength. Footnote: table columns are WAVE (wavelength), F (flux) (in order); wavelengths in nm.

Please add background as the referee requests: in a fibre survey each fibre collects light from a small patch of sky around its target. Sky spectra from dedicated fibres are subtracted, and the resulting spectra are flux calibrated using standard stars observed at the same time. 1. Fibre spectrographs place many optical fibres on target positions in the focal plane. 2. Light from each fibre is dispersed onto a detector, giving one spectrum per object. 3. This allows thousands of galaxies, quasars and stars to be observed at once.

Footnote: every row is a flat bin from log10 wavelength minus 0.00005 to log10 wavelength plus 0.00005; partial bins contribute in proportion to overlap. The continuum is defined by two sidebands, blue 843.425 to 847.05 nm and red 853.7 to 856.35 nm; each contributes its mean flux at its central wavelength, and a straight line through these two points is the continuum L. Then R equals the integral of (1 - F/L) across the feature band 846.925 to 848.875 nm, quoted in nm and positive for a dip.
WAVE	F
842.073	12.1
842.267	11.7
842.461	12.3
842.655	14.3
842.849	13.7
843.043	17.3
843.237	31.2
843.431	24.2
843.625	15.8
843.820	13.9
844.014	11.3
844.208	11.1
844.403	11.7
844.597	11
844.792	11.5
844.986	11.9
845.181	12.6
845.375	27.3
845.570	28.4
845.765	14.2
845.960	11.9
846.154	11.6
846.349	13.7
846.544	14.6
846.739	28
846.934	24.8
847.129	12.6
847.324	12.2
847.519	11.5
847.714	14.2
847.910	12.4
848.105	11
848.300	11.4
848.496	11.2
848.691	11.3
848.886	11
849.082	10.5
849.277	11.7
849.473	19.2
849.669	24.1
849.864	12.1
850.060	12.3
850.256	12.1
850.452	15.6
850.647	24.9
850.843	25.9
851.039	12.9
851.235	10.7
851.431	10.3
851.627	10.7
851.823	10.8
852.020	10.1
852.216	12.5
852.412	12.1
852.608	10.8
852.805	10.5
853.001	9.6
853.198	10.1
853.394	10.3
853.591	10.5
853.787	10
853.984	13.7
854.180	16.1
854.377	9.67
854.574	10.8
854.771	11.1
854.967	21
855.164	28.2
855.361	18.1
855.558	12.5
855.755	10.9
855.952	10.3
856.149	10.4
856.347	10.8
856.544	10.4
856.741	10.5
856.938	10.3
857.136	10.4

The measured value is 0.36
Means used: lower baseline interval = 16.1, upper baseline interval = 13.9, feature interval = 12.6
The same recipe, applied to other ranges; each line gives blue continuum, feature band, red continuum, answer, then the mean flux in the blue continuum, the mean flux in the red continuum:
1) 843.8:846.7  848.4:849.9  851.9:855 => -0.086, 14.7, 11.6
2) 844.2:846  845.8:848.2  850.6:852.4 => 0.023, 15.5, 13.9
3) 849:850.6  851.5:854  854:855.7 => 0.751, 15.1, 15.7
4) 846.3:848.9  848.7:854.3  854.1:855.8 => 0.655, 14.4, 15.5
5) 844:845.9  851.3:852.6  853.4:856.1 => 0.292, 15.2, 13.9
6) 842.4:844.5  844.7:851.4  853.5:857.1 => -0.161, 16.1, 13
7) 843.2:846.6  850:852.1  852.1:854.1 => -0.343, 15.7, 11.1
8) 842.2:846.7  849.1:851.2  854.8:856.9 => -0.246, 15.7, 14.1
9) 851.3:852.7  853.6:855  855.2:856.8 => -0.097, 11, 12.4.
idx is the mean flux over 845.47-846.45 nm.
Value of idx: 16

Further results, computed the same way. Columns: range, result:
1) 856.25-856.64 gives 10.6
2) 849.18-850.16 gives 15.9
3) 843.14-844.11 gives 19.3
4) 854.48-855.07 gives 14.4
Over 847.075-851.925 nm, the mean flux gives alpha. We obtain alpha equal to 13.7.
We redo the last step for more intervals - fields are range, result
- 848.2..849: 11.2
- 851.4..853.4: 10.7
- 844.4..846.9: 16.4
